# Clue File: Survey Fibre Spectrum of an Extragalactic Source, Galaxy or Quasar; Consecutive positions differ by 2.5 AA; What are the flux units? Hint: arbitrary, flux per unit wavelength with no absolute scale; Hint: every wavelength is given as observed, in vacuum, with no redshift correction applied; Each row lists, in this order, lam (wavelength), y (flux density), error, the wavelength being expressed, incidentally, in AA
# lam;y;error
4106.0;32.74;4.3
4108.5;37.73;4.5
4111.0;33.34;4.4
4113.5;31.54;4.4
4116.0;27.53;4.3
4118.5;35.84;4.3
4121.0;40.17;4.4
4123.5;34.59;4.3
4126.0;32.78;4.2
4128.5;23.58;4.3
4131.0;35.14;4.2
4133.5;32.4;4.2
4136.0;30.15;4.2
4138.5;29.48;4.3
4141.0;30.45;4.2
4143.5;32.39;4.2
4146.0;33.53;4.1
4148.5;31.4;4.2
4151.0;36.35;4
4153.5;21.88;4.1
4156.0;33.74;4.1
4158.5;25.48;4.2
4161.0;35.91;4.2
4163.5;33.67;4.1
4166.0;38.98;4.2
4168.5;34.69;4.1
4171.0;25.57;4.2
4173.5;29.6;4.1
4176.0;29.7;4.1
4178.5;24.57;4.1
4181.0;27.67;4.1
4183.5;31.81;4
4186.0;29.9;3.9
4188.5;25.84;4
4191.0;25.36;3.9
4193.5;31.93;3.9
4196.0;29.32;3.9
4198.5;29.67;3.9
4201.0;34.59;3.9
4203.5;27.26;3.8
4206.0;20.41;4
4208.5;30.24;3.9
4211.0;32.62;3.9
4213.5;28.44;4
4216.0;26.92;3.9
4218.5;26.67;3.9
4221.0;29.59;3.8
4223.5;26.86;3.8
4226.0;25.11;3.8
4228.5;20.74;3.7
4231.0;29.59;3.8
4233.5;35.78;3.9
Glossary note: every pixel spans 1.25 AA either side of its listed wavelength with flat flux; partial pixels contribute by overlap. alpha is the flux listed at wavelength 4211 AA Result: 32.62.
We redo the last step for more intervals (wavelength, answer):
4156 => 33.74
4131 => 35.14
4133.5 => 32.4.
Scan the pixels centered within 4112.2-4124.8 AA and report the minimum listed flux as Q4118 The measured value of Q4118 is 27.53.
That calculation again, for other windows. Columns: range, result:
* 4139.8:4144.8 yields 30.45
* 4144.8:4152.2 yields 31.4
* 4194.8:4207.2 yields 20.41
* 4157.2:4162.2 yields 25.48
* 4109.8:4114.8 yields 31.54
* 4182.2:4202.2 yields 25.36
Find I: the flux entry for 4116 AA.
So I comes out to 27.53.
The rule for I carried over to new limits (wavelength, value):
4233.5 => 35.78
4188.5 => 25.84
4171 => 25.57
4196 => 29.32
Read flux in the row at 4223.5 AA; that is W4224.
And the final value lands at 26.86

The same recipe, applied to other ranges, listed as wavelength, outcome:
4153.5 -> 21.88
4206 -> 20.41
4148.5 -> 31.4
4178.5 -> 24.57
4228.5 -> 20.74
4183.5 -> 31.81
